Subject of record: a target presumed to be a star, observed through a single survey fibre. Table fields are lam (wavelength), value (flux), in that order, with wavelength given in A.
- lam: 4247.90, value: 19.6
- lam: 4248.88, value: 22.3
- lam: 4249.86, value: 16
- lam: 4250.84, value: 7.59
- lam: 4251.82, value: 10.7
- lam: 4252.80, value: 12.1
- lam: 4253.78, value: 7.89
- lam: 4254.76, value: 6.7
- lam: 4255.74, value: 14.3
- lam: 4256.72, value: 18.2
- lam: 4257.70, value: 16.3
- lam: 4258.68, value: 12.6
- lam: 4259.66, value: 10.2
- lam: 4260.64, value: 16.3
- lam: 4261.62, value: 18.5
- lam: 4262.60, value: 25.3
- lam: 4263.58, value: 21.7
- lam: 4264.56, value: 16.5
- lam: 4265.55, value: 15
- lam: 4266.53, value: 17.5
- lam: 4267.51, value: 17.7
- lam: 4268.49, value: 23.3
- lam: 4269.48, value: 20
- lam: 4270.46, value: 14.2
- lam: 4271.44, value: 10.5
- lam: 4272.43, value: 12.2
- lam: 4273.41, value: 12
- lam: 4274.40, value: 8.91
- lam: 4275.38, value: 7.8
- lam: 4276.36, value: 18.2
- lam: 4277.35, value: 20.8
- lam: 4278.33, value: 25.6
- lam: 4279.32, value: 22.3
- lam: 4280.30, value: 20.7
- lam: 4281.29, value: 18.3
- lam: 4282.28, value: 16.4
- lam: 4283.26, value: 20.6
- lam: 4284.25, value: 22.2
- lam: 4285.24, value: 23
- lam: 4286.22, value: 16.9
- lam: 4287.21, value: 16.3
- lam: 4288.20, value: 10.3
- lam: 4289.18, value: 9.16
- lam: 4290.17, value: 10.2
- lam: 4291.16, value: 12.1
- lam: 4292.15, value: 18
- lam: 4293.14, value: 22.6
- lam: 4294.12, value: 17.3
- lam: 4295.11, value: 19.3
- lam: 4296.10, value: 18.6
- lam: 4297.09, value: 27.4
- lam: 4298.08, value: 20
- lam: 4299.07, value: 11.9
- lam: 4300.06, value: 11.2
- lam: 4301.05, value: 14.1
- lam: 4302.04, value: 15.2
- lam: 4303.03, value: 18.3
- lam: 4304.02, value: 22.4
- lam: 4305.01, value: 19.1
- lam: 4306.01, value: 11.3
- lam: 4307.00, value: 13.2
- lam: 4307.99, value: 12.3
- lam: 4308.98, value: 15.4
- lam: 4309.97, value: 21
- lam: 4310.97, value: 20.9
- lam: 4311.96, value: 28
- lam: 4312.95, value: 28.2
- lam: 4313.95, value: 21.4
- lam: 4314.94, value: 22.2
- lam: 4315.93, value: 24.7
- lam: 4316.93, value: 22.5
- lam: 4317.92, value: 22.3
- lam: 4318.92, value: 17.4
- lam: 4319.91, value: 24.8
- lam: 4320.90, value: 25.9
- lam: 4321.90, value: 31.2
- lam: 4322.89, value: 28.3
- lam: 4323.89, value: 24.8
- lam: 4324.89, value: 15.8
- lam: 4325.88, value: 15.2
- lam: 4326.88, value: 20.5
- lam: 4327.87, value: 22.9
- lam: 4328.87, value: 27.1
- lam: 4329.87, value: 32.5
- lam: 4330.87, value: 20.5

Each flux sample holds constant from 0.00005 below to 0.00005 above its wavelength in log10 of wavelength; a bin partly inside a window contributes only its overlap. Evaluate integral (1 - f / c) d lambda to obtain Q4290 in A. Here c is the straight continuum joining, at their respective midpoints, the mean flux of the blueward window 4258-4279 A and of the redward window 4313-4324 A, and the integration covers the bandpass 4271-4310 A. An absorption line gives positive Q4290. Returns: 6.41 A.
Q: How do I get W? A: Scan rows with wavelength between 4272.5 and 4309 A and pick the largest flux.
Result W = 27.4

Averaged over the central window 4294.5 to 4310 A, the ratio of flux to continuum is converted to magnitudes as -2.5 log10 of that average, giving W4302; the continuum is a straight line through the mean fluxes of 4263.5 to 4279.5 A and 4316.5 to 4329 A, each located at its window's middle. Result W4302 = 0.20 mag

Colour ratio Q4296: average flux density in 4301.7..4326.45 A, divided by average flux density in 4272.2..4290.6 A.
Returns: 1.3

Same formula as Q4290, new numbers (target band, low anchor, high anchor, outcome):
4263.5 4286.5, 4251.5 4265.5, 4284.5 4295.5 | -3.02 A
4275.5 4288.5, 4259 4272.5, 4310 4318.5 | 0.07 A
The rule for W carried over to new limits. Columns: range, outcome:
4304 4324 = 31.2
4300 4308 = 22.4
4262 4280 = 25.6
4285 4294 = 23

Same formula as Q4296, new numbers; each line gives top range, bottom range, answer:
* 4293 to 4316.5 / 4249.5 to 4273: 1.26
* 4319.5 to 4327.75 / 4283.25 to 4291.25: 1.50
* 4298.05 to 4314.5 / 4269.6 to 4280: 1.15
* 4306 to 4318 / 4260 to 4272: 1.15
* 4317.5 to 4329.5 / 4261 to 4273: 1.31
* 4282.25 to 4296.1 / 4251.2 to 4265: 1.14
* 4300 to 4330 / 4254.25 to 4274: 1.32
